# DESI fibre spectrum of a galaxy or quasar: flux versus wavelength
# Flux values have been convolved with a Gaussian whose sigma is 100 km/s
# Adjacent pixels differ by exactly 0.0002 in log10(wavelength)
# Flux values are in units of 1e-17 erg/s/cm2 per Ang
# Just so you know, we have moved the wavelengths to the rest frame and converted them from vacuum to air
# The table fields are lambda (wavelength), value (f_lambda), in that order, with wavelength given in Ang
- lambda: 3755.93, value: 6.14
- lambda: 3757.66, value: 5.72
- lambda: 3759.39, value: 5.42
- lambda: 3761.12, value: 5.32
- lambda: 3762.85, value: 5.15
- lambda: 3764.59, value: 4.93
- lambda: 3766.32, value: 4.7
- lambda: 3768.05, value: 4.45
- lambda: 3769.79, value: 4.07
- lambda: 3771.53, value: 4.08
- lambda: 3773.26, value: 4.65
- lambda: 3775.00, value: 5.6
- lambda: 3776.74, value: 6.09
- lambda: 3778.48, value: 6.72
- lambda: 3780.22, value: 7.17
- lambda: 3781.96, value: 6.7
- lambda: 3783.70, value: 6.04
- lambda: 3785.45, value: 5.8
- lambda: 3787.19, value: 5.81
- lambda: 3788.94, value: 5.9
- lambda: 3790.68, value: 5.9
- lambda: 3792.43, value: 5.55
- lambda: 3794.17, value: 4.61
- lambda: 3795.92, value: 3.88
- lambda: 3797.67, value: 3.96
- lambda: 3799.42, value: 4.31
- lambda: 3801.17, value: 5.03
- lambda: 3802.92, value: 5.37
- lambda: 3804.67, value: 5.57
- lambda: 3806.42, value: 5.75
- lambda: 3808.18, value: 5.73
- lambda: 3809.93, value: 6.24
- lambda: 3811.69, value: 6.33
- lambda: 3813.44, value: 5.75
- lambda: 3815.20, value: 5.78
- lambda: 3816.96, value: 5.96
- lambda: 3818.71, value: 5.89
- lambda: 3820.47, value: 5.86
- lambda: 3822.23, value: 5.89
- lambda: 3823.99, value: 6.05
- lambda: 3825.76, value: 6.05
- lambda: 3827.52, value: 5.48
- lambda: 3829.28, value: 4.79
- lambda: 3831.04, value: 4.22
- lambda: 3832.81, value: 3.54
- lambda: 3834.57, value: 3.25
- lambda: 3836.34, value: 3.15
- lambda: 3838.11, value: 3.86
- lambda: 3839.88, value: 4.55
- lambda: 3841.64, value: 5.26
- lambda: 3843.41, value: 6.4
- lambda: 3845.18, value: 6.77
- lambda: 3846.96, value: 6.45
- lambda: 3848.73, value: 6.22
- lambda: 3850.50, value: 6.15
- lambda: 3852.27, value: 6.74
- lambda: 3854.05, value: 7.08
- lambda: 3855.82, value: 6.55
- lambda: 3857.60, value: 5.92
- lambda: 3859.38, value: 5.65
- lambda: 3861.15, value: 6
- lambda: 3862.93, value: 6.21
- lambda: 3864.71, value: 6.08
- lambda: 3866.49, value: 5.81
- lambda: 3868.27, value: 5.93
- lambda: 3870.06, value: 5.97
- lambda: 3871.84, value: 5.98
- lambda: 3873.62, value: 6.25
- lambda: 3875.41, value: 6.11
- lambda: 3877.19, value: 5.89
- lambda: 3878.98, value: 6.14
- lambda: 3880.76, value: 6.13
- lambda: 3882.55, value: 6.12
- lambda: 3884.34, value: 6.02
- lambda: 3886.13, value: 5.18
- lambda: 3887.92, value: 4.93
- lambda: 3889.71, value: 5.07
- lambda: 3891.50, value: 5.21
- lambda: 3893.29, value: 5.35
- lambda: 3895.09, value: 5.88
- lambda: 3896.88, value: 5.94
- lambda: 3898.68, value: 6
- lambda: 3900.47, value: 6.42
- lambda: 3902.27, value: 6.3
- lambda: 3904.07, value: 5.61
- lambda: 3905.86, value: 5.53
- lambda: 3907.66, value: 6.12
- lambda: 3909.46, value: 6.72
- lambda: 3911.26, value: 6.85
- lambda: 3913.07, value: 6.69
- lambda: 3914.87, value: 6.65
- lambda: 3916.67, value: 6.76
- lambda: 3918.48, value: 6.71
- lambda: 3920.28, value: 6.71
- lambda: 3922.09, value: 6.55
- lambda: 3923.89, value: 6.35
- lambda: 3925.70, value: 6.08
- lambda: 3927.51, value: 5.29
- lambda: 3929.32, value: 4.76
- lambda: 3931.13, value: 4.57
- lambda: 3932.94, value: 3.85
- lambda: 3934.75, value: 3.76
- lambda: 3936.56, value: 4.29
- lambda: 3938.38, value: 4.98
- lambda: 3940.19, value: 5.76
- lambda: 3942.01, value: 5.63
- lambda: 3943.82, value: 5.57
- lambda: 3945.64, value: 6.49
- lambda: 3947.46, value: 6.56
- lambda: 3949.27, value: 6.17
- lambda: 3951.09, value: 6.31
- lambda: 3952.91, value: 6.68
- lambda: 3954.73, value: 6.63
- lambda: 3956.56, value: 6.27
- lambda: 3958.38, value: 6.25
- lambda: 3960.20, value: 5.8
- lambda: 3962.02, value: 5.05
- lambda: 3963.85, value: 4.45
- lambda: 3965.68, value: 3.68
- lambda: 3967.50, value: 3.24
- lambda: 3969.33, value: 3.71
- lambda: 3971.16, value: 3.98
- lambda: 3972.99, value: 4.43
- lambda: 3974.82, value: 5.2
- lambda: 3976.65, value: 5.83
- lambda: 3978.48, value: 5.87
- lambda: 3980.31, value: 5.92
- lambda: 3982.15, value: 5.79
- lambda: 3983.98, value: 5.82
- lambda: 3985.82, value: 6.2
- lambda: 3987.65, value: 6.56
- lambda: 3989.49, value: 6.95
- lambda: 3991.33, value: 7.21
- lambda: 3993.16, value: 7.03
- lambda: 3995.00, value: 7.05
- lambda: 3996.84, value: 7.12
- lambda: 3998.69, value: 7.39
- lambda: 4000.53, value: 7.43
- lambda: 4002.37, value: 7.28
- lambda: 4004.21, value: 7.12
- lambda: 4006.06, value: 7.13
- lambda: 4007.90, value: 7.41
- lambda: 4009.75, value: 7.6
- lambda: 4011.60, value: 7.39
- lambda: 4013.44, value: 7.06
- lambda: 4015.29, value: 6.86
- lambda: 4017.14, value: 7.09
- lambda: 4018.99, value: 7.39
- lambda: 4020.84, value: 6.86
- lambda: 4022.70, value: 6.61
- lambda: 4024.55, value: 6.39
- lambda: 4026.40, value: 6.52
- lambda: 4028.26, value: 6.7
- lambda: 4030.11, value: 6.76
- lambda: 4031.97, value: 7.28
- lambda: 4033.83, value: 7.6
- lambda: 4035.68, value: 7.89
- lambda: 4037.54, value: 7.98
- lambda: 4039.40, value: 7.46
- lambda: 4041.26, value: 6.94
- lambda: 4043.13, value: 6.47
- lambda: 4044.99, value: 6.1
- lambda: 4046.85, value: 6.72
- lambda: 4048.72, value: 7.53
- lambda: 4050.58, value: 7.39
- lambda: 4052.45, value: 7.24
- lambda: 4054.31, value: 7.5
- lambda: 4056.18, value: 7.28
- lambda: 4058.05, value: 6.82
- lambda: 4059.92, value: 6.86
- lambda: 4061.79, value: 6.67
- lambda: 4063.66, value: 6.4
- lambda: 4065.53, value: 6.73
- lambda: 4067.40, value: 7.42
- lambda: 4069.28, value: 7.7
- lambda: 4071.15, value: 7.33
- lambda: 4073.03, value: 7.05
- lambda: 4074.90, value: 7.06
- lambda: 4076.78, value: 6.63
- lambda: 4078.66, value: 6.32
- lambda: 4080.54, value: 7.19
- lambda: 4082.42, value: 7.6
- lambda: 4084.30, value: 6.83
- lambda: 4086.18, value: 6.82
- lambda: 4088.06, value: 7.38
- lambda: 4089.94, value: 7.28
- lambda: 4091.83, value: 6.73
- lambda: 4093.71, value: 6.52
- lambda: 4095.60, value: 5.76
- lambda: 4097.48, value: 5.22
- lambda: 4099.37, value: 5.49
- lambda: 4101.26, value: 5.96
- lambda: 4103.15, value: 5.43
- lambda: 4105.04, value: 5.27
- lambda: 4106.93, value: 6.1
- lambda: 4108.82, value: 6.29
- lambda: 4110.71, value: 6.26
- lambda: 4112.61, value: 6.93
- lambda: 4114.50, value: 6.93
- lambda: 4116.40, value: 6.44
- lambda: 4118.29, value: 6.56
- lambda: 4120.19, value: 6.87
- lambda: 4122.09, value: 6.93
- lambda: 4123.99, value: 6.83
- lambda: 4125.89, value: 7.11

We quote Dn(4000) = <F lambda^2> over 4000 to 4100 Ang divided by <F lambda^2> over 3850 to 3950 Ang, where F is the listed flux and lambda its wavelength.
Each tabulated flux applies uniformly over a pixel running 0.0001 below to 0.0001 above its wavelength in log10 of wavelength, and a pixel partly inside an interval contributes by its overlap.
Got 1.28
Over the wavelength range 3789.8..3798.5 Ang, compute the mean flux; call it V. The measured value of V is 4.79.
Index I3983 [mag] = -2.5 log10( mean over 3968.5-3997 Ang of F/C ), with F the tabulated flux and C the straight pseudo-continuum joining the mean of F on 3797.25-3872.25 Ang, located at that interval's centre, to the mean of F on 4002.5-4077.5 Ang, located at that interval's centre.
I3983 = 0.13 mag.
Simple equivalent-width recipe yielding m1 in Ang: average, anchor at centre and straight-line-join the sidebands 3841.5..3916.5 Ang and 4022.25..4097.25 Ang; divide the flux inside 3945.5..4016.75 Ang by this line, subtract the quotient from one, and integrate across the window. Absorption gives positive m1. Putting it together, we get 4.4 Ang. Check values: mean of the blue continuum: 6.07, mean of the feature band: 6.18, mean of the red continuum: 6.97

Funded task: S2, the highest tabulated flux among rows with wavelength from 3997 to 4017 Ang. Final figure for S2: 7.6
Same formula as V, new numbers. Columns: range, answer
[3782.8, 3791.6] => 5.89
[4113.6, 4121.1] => 6.7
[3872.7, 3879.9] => 6.1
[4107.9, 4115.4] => 6.6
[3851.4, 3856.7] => 6.79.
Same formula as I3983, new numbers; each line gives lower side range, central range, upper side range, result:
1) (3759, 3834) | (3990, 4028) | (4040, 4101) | -0.09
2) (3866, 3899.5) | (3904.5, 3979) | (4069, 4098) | 0.09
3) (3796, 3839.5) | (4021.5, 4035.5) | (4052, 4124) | -0.09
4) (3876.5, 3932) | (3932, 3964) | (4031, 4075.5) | 0.13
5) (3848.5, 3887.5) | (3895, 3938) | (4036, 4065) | 0.09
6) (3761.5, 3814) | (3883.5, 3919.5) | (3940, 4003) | -0.05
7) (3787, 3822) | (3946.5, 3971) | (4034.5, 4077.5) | 0.19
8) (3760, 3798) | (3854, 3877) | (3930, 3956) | -0.12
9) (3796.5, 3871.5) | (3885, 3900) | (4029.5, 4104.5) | 0.08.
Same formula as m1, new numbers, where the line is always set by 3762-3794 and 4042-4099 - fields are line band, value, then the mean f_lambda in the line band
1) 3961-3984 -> 5.7 Ang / 4.81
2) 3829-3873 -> 2.2 Ang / 5.56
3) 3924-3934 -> 1.9 Ang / 5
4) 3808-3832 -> -0.1 Ang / 5.71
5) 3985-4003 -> -1.4 Ang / 7.02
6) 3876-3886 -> 0.0 Ang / 6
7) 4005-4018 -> -1.2 Ang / 7.22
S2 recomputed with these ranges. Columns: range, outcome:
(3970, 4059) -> 7.98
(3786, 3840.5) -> 6.33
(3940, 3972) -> 6.68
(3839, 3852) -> 6.77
